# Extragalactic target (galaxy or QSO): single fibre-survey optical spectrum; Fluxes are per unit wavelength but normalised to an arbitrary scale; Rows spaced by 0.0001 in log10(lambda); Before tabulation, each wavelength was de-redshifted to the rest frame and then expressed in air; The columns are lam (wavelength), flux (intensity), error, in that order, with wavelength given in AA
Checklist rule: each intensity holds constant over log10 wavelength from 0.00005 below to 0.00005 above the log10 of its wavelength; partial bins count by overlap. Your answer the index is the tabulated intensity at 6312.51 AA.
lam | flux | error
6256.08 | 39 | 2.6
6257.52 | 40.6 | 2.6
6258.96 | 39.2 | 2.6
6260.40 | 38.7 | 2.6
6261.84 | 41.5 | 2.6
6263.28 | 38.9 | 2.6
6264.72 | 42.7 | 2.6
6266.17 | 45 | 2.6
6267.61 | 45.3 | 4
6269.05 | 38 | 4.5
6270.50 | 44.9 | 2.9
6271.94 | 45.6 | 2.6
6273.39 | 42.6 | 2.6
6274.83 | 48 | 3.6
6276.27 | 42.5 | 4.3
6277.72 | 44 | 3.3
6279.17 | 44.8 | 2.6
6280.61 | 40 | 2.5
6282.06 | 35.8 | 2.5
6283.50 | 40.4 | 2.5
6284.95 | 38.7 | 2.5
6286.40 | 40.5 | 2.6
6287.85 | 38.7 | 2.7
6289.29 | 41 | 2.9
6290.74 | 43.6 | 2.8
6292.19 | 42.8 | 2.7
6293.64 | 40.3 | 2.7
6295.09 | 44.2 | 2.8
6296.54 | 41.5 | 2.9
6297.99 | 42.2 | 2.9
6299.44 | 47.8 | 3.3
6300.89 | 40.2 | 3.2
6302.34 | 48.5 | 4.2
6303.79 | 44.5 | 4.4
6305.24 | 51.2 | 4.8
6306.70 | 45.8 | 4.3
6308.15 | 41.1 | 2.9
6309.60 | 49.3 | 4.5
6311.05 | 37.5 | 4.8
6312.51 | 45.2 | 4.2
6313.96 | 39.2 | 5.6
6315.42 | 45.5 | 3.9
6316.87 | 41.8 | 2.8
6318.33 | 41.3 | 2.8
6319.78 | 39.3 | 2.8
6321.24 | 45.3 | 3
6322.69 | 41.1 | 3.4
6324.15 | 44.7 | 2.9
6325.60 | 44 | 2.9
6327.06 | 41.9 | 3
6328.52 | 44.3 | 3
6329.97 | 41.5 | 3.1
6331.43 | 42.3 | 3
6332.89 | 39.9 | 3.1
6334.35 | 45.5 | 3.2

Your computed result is 45.2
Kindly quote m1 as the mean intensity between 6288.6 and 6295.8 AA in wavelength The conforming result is 42.4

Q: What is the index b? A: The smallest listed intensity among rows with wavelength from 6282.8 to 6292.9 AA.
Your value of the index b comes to 38.7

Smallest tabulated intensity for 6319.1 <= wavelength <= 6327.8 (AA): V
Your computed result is 39.3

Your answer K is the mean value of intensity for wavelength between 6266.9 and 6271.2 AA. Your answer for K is 42.7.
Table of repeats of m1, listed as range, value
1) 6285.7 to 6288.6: 39.7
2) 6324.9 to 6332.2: 42.8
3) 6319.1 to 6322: 42.3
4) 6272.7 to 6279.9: 44.4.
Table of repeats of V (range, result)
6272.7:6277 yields 42.5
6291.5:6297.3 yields 40.3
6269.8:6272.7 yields 44.9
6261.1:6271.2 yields 38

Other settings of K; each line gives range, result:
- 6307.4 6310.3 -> 45.2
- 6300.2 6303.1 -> 44.4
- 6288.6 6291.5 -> 42.3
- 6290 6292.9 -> 43.1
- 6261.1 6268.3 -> 42.7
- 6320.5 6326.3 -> 43.8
